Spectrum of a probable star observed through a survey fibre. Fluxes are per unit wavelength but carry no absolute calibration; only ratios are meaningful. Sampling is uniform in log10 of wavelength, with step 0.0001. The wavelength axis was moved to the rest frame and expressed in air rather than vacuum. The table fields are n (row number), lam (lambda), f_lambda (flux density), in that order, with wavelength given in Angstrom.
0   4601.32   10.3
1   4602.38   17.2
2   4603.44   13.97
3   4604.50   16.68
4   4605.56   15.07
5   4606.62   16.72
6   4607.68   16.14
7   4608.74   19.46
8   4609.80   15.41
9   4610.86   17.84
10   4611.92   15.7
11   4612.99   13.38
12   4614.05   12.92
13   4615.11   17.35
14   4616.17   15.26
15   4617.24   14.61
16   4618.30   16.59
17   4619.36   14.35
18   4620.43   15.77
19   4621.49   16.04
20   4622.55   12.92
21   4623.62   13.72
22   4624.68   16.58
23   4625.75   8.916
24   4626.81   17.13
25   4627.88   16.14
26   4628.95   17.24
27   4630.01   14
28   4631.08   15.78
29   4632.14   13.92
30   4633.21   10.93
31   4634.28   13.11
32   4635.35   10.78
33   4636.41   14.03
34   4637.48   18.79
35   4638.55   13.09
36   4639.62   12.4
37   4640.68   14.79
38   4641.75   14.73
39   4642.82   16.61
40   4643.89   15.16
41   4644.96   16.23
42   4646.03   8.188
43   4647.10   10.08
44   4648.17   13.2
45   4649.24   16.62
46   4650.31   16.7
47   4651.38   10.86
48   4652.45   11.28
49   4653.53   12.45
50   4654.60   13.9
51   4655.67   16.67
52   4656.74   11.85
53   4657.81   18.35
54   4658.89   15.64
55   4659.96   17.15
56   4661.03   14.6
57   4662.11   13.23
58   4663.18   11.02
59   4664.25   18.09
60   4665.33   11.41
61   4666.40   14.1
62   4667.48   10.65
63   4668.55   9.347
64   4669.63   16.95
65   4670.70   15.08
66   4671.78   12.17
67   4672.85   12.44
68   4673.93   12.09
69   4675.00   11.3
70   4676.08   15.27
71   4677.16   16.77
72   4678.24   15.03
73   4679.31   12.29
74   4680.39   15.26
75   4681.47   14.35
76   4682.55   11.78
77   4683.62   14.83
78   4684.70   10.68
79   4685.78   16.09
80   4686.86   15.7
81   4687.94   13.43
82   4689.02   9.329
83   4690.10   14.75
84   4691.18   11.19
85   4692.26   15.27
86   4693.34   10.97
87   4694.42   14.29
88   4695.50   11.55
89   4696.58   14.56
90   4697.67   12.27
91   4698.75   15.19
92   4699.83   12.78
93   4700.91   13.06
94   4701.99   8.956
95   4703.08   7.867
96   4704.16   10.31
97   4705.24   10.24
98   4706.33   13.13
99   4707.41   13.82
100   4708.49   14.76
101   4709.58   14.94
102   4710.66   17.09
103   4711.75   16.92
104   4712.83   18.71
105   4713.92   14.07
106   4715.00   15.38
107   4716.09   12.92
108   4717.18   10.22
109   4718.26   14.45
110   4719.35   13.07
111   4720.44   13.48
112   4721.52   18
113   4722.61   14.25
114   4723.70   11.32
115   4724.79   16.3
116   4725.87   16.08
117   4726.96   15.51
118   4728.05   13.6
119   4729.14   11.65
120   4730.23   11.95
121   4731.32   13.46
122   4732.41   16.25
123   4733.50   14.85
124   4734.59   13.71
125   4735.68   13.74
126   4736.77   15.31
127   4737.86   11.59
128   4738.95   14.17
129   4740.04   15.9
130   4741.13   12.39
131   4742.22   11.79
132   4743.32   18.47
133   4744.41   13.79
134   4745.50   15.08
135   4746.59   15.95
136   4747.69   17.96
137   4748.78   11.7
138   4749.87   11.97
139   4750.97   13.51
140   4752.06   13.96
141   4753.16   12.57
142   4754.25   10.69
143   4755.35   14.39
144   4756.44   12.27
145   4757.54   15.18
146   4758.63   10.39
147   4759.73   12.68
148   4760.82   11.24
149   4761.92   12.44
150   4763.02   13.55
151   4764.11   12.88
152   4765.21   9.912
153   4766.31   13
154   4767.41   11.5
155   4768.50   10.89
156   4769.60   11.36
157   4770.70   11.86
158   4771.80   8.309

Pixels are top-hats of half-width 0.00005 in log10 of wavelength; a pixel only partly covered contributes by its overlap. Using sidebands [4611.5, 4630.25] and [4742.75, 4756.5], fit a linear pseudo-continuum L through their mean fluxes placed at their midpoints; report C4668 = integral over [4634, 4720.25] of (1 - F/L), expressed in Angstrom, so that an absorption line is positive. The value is 5.63 Angstrom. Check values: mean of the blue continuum 14.9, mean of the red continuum 14.1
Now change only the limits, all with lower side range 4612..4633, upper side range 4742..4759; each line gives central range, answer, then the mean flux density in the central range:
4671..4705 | 3.2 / 13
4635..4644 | 0.1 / 14.5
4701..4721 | 1.1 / 13.4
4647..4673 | 1.2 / 13.8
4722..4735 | -0.1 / 14.1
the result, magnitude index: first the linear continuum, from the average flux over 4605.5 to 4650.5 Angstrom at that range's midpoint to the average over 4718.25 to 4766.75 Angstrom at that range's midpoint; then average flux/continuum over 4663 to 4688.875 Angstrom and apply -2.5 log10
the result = 0.06 mag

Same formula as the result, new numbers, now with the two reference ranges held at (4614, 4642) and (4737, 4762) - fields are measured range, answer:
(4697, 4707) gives 0.199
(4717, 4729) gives -0.039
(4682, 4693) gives 0.062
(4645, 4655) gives 0.129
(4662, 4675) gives 0.098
